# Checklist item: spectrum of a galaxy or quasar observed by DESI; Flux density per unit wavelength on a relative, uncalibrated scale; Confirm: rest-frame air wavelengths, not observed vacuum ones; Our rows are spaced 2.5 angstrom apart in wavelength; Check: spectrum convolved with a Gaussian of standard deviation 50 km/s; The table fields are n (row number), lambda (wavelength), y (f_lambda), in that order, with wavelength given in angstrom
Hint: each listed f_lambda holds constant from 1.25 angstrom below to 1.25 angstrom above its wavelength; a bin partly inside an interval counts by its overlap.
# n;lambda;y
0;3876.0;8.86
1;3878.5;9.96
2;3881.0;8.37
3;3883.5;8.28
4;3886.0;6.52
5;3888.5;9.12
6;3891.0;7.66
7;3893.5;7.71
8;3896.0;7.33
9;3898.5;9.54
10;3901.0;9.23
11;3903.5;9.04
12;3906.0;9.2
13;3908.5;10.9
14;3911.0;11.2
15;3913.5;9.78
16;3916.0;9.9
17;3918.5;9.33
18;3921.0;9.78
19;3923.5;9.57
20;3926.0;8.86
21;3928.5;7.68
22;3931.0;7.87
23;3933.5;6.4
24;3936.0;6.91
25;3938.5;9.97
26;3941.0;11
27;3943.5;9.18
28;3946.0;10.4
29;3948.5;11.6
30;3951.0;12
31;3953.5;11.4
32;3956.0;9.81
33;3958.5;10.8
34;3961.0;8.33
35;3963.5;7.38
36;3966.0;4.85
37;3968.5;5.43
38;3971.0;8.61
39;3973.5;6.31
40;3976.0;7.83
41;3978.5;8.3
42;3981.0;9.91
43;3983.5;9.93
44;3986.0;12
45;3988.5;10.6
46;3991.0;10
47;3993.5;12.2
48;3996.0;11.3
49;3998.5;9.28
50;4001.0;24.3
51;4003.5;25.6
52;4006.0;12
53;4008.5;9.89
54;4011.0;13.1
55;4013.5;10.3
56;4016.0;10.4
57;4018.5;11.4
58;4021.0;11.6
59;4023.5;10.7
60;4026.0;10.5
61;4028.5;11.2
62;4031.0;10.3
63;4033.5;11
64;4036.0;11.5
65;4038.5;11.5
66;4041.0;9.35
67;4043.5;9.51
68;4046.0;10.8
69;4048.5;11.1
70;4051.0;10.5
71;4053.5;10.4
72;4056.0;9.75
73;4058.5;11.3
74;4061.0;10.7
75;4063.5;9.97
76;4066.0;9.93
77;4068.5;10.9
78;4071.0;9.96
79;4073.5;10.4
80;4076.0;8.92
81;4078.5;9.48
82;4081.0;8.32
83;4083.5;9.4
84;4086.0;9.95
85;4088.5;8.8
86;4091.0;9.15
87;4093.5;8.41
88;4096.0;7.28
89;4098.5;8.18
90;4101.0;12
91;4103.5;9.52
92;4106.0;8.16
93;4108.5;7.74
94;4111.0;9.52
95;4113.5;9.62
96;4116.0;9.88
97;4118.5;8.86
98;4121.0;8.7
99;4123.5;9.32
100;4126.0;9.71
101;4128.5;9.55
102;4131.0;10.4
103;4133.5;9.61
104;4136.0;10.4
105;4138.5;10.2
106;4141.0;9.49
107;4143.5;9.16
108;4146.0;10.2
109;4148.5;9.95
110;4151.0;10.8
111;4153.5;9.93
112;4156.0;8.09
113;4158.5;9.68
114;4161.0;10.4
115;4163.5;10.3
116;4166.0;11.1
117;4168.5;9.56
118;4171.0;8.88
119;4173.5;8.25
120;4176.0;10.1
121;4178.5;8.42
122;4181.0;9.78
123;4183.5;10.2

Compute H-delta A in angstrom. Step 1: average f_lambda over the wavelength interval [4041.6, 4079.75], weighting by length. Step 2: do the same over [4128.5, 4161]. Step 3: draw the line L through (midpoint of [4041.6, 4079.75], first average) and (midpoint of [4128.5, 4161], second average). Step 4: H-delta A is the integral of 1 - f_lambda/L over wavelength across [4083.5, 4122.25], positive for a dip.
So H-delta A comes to 3.7 angstrom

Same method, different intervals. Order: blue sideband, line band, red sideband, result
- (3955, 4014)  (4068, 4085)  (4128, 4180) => 1.06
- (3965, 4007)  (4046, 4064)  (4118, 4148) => -0.24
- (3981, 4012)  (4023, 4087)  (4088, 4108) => 2.54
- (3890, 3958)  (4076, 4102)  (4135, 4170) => 1.93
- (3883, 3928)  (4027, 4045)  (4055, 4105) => -2.20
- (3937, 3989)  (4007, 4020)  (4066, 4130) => -2.47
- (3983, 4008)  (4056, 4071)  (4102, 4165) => 1.59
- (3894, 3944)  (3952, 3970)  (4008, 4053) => 2.58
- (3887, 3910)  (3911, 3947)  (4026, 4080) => 0.19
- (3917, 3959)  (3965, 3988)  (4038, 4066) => 3.73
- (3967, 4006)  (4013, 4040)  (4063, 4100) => -1.13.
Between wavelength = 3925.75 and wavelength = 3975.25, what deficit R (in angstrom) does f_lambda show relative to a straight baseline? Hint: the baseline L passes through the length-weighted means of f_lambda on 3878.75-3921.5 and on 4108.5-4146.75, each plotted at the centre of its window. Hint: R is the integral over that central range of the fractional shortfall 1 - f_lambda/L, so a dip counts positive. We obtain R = 2.2 angstrom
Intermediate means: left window 9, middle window 8.73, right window 9.57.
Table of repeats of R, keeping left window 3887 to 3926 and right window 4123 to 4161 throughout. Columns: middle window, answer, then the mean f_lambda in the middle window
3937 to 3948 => -1.0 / 10.2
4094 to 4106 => 0.8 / 9.08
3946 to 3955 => -2.0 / 11.4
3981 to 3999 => -2.5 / 10.8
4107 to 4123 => 1.1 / 9.05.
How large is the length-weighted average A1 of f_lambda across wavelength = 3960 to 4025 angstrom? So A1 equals 10.8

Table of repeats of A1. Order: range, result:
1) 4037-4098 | 9.81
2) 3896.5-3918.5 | 9.73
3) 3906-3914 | 10.5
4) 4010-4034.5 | 11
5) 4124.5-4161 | 9.82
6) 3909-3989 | 9.16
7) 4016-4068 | 10.6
